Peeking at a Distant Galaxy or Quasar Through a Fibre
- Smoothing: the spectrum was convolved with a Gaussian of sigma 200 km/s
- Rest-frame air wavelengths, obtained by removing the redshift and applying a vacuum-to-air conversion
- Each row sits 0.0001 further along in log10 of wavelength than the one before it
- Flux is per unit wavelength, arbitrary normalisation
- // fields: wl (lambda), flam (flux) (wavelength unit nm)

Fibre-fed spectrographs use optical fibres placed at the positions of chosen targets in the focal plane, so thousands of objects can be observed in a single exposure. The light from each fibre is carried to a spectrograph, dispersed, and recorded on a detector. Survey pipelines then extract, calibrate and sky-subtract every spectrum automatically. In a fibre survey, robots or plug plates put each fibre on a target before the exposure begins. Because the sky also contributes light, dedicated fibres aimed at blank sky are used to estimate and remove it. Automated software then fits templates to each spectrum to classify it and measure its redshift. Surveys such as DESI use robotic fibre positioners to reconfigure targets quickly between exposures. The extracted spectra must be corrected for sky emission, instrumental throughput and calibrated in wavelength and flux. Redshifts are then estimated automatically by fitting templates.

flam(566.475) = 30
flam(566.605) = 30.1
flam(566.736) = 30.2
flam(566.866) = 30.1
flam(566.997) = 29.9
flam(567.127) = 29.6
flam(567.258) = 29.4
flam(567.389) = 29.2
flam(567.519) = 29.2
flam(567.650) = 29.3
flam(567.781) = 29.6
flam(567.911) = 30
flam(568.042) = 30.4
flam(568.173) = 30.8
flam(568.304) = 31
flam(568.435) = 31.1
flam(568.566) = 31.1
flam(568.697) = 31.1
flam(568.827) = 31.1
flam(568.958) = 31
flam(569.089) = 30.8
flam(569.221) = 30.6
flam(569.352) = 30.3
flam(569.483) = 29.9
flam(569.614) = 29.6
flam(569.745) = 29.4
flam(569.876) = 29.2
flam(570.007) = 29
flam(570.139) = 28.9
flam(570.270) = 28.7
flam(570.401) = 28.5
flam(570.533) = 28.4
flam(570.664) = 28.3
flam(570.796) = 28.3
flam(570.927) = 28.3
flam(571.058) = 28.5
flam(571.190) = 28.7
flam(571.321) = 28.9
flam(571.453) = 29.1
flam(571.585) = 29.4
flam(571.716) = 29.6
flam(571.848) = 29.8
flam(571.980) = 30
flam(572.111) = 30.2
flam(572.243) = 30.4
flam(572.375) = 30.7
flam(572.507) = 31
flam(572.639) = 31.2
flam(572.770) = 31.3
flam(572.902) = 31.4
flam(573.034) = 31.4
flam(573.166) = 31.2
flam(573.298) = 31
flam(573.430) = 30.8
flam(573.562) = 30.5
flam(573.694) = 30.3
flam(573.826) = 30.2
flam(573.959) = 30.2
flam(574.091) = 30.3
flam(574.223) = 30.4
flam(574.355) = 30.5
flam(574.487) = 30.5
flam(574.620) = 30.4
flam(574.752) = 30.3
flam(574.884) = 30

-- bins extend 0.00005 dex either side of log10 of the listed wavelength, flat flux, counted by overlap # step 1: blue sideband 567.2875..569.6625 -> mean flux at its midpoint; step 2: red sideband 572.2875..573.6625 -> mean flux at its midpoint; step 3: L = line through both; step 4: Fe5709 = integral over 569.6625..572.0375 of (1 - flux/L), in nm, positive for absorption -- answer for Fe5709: 0.136 nm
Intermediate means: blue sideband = 30.3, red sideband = 31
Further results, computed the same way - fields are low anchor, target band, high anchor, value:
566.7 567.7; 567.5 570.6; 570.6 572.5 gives -0.05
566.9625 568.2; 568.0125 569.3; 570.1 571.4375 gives -0.07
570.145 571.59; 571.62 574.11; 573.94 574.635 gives -0.08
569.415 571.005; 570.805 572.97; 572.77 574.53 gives -0.01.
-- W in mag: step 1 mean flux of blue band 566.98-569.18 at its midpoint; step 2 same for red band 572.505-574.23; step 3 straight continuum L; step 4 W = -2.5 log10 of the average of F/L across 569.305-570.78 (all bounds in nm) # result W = 0.05 mag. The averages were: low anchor 30.3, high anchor 30.8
